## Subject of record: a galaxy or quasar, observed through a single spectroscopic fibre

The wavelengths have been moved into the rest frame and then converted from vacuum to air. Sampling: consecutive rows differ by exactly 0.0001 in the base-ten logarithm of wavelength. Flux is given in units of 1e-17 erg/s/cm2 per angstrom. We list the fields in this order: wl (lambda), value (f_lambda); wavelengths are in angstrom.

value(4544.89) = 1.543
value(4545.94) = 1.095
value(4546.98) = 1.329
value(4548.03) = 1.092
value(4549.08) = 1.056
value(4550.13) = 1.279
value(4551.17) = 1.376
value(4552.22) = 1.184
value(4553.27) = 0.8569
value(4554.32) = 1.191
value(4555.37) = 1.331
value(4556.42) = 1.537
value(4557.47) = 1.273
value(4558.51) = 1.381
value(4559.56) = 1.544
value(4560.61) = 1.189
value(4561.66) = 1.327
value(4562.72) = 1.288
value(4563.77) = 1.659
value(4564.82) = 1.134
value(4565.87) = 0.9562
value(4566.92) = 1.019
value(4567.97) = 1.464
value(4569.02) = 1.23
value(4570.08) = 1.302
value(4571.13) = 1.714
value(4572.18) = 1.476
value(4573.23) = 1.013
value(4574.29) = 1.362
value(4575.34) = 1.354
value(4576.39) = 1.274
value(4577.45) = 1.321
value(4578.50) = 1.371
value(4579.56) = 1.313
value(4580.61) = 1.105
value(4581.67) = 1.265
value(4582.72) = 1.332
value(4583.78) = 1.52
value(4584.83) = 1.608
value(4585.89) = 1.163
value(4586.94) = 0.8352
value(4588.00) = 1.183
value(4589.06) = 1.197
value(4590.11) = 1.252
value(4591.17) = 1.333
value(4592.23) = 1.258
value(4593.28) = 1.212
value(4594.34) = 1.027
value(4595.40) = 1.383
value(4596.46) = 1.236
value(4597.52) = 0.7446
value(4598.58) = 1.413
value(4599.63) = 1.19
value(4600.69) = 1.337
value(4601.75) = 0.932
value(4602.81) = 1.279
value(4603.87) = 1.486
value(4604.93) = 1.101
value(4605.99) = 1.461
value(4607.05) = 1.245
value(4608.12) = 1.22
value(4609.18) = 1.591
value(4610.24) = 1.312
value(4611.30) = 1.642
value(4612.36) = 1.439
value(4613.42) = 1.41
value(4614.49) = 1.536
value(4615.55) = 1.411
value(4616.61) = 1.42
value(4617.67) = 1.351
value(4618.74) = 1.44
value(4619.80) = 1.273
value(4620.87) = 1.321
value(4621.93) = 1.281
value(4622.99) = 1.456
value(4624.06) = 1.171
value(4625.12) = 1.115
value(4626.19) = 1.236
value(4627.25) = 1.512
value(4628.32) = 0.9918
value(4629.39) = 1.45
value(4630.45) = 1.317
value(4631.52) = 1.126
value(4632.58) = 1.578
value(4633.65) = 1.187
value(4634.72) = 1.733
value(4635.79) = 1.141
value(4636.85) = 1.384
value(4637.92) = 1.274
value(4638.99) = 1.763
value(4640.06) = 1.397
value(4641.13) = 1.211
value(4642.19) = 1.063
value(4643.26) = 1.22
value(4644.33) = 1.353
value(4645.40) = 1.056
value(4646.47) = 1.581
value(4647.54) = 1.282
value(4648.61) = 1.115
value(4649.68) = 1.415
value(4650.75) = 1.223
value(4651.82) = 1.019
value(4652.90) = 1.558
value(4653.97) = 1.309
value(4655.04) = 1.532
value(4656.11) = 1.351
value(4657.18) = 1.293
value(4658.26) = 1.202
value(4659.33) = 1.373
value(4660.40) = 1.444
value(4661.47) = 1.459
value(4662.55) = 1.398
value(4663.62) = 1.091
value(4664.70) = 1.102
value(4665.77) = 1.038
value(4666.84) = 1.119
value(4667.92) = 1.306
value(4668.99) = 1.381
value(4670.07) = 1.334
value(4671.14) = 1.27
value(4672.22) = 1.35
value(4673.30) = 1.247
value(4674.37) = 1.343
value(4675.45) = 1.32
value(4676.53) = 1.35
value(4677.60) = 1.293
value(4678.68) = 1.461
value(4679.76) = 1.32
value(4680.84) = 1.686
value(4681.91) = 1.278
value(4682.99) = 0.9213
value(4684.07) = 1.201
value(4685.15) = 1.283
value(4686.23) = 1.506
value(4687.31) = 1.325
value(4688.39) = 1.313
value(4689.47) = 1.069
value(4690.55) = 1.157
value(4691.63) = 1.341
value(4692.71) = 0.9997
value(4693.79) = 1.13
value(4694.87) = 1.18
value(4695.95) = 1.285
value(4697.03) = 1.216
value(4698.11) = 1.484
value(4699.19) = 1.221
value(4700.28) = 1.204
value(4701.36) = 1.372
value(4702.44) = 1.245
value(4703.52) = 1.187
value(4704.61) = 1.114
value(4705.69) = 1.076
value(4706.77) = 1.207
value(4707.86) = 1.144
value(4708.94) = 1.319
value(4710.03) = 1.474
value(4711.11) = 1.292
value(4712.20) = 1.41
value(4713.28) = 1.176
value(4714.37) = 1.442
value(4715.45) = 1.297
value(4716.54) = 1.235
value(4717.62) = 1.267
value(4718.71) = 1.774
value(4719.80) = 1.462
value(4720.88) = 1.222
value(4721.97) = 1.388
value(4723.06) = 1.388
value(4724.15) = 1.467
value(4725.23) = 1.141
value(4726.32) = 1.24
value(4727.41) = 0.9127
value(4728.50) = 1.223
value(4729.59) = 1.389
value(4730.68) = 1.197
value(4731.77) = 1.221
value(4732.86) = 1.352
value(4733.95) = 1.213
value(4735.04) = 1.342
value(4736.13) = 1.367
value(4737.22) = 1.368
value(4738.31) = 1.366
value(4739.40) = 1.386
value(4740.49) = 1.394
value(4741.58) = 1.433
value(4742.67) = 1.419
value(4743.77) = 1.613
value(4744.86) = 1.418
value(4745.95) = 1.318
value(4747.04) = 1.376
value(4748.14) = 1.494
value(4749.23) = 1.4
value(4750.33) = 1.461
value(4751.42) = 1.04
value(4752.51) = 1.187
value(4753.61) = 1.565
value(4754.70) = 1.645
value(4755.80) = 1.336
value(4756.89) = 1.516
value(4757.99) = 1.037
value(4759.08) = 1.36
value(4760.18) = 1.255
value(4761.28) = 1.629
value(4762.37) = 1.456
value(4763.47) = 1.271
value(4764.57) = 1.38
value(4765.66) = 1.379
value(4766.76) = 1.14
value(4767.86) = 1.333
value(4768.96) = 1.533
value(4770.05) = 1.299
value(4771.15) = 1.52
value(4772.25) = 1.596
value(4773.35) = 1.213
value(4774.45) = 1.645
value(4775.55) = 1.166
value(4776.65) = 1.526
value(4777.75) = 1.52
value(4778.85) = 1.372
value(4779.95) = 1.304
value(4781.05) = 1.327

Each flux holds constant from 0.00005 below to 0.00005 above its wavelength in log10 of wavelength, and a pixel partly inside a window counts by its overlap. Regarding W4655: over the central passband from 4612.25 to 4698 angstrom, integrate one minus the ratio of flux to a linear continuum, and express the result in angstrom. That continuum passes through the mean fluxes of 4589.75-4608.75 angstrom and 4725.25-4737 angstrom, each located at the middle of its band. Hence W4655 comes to -4.8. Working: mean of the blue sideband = 1.23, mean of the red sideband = 1.24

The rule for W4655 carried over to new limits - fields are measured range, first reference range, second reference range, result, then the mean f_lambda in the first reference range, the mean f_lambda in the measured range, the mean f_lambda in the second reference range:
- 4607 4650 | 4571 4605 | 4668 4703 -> -2.5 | 1.26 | 1.34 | 1.28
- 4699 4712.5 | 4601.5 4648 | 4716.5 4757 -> 1.0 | 1.34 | 1.25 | 1.36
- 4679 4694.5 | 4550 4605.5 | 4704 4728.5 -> 0.4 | 1.27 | 1.25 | 1.29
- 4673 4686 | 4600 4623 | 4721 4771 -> 0.4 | 1.36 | 1.31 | 1.35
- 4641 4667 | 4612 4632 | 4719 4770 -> 1.1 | 1.33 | 1.28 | 1.35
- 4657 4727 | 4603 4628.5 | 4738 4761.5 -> 4.5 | 1.35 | 1.29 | 1.39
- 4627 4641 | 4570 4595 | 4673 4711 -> -1.0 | 1.28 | 1.37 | 1.27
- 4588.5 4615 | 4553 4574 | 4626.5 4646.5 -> 0.5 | 1.3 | 1.29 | 1.33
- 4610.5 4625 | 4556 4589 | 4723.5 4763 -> -0.8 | 1.3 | 1.39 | 1.35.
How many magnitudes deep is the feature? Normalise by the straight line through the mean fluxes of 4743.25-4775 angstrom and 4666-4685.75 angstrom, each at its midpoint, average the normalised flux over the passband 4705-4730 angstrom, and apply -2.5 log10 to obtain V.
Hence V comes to 0.04 mag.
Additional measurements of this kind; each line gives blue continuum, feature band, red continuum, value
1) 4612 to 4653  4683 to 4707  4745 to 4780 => 0.108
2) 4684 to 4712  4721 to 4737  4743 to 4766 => 0.041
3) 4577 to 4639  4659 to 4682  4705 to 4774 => 0.006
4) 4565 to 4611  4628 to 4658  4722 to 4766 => -0.020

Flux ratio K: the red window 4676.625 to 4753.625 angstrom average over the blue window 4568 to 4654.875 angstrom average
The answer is 1.0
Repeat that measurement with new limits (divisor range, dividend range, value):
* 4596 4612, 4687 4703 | 0.96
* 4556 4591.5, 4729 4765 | 1.05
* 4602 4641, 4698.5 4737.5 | 0.95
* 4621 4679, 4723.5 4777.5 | 1.04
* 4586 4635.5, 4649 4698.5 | 0.99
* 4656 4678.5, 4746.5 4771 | 1.06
